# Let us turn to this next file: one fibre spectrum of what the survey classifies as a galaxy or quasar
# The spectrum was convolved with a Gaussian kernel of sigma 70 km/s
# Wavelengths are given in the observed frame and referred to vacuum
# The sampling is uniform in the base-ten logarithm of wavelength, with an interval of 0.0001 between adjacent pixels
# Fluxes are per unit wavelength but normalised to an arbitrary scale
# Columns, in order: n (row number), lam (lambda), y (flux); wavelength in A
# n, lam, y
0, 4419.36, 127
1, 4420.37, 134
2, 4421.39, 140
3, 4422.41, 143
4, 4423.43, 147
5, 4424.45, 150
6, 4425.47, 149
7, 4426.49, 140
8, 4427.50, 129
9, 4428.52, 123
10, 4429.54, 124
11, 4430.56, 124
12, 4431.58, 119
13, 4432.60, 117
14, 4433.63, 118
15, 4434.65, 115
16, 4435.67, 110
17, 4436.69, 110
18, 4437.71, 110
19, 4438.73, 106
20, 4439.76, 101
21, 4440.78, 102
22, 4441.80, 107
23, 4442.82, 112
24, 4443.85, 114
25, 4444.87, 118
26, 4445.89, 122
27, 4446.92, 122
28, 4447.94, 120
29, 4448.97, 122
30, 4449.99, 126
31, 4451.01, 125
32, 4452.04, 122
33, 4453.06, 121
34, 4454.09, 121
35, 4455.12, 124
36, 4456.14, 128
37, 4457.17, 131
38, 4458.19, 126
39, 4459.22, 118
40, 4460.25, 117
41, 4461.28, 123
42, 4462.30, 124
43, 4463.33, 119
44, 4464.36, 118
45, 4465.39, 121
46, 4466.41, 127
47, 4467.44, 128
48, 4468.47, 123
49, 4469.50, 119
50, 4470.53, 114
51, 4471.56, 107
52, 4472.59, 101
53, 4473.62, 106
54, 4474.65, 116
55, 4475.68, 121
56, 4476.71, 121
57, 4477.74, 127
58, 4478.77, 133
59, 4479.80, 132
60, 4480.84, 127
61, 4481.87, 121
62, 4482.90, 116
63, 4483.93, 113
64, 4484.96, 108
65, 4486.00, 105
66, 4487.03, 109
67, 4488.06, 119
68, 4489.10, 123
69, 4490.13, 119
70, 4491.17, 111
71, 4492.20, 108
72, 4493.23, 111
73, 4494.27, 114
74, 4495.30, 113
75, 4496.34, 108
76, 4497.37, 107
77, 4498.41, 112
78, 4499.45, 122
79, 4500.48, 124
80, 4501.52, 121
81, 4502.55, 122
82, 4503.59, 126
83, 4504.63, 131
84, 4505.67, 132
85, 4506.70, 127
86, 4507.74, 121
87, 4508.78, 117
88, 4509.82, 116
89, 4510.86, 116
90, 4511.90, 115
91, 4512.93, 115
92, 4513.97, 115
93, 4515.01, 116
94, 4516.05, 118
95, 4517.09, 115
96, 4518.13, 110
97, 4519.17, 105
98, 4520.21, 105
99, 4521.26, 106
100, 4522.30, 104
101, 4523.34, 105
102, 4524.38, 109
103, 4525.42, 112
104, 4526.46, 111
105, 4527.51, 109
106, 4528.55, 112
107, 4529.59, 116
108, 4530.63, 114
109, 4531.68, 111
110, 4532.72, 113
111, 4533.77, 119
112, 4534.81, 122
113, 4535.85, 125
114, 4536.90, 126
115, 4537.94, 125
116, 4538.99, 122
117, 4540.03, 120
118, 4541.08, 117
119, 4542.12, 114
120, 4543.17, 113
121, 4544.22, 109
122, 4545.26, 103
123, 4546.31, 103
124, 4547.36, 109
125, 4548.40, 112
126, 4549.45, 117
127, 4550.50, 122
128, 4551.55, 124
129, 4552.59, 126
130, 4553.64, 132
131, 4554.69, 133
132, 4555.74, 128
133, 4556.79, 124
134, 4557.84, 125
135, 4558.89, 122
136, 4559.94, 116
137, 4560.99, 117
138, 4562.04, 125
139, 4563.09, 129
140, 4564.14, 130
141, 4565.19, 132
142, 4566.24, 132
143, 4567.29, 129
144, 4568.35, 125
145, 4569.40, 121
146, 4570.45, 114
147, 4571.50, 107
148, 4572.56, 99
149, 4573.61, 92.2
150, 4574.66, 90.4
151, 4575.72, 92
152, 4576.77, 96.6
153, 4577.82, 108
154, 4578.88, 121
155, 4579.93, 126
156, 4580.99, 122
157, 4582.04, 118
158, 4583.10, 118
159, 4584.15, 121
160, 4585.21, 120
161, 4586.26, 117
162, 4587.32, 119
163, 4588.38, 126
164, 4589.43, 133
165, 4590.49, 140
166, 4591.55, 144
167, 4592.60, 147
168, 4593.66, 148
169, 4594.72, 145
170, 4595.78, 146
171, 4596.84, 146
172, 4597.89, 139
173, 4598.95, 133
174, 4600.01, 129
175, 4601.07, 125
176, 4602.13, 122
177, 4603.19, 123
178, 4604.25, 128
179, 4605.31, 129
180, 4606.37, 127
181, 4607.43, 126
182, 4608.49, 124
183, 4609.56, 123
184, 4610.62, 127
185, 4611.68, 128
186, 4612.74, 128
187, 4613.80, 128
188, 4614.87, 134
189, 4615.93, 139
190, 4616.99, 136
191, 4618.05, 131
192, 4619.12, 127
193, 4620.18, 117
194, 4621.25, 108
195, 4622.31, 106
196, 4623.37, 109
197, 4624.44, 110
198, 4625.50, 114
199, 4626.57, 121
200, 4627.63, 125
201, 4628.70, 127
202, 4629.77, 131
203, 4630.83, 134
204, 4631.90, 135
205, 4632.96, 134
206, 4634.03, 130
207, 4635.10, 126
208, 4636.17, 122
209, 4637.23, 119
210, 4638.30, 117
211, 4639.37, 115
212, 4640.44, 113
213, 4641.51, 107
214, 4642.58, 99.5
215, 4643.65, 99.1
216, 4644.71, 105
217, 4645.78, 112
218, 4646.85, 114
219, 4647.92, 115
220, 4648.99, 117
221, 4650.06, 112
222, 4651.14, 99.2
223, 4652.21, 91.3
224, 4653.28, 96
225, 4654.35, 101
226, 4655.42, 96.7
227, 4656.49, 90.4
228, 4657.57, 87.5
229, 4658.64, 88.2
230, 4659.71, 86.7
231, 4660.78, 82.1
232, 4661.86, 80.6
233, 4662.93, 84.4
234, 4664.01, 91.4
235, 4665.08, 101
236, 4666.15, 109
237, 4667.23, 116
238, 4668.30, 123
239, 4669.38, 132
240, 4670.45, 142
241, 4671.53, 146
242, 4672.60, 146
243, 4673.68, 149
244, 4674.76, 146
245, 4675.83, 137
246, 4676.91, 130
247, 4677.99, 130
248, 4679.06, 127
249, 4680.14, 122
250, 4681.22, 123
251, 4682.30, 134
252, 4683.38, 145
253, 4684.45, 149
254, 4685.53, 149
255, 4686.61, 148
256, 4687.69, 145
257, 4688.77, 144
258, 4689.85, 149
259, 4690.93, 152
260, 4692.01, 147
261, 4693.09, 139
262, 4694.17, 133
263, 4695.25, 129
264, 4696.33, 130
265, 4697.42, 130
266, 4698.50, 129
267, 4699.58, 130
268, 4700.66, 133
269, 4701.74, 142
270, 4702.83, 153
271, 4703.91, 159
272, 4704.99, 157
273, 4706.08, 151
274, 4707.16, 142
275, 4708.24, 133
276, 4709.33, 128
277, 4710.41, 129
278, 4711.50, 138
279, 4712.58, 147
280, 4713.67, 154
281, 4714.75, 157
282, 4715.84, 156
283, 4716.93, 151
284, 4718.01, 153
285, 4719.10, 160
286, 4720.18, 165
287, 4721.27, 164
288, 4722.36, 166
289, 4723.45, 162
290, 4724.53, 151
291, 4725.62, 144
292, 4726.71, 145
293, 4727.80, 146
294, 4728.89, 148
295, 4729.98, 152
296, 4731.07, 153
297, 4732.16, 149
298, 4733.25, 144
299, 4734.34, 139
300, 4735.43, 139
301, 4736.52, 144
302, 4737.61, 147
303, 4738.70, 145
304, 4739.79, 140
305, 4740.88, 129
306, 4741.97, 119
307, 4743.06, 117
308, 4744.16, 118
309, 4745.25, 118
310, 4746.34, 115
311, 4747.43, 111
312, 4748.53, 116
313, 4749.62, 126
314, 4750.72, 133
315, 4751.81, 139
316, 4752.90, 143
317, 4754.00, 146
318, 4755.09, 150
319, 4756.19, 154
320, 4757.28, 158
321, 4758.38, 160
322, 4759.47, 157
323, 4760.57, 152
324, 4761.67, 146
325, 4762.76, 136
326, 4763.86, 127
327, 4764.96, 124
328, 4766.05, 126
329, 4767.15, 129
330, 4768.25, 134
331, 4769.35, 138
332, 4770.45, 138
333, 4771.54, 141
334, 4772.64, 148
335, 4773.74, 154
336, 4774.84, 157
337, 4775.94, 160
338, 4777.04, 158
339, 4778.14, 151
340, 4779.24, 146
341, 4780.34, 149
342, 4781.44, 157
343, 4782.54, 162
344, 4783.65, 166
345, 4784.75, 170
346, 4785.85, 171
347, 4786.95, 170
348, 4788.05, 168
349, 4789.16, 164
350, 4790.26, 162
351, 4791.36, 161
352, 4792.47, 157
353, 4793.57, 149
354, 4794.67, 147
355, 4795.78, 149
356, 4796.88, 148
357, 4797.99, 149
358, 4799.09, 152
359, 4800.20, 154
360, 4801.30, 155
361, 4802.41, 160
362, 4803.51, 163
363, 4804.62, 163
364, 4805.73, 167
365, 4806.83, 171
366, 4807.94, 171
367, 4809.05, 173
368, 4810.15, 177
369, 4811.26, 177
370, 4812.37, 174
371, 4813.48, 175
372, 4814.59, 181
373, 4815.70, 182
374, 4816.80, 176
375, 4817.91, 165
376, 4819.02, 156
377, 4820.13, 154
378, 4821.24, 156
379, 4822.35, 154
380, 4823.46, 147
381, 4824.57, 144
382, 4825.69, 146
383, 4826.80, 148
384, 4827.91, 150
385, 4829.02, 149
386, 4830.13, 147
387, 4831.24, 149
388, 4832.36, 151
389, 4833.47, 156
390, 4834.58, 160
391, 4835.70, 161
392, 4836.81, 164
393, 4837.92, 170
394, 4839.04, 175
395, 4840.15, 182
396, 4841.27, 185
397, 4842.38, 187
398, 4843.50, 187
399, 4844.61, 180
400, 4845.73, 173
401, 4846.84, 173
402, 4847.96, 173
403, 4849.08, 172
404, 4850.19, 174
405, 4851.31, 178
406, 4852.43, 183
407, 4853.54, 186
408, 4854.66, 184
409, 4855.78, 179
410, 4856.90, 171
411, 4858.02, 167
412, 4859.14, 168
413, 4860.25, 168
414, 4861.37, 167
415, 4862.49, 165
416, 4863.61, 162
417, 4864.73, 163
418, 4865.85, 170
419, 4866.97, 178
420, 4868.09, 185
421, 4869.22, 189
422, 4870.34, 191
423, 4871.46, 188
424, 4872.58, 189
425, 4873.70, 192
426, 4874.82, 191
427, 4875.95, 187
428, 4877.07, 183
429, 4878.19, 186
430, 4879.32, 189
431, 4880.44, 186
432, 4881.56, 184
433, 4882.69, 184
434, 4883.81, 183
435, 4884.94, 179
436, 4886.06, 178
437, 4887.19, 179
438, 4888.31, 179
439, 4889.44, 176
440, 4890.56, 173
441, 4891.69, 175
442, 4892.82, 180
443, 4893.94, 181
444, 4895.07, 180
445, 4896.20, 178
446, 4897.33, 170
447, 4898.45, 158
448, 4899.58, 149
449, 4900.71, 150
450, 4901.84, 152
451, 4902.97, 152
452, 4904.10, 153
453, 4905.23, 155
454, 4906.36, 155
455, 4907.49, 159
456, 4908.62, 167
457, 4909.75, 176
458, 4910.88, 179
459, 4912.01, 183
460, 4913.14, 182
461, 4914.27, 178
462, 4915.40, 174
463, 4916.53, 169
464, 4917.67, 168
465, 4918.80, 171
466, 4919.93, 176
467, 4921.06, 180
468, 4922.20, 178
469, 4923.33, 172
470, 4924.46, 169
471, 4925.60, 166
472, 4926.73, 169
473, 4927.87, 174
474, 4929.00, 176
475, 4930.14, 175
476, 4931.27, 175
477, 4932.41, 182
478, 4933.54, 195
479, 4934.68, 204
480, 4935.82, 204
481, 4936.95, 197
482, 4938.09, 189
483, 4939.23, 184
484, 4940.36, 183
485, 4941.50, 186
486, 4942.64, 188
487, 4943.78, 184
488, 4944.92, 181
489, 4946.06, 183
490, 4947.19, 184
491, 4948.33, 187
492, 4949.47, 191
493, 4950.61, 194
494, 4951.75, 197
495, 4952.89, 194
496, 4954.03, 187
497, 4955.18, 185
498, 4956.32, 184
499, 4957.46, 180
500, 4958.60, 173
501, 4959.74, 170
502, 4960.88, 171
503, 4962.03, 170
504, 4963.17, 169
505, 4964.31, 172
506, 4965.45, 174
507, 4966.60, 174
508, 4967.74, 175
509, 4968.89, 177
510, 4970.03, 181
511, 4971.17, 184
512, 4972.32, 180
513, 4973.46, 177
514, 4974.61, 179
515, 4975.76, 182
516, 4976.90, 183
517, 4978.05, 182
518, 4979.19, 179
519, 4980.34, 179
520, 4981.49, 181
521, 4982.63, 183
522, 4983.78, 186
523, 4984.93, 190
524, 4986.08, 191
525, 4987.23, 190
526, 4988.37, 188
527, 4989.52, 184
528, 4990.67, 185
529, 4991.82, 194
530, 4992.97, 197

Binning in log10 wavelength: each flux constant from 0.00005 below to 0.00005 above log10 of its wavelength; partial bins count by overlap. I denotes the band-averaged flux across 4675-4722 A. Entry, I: 143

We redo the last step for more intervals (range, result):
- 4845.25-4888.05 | 179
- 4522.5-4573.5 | 118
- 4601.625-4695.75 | 122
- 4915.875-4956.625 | 183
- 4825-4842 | 160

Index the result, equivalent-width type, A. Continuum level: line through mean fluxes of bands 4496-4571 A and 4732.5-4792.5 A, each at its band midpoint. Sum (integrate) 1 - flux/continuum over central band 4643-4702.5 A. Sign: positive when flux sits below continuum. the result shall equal 5.5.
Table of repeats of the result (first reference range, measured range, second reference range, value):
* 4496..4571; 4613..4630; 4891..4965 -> 1.1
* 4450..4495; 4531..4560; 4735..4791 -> 1.4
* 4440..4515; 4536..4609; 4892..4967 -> 4.7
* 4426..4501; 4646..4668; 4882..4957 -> 6.9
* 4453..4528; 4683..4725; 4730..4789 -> -2.5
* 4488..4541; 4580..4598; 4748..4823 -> -0.8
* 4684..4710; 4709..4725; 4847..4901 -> -0.7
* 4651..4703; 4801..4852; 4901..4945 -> -3.5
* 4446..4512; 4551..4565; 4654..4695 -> -0.5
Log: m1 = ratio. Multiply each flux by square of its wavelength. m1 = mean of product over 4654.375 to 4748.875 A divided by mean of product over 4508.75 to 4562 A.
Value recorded 1.2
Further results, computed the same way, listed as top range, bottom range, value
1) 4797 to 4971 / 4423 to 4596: 1.71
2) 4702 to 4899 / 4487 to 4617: 1.48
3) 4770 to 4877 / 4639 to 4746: 1.34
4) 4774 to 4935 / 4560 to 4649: 1.54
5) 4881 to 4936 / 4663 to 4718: 1.38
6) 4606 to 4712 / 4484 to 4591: 1.12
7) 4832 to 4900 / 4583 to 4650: 1.57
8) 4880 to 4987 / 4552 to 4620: 1.64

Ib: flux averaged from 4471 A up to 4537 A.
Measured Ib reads 116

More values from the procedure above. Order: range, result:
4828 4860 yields 171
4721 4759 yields 141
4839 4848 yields 180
